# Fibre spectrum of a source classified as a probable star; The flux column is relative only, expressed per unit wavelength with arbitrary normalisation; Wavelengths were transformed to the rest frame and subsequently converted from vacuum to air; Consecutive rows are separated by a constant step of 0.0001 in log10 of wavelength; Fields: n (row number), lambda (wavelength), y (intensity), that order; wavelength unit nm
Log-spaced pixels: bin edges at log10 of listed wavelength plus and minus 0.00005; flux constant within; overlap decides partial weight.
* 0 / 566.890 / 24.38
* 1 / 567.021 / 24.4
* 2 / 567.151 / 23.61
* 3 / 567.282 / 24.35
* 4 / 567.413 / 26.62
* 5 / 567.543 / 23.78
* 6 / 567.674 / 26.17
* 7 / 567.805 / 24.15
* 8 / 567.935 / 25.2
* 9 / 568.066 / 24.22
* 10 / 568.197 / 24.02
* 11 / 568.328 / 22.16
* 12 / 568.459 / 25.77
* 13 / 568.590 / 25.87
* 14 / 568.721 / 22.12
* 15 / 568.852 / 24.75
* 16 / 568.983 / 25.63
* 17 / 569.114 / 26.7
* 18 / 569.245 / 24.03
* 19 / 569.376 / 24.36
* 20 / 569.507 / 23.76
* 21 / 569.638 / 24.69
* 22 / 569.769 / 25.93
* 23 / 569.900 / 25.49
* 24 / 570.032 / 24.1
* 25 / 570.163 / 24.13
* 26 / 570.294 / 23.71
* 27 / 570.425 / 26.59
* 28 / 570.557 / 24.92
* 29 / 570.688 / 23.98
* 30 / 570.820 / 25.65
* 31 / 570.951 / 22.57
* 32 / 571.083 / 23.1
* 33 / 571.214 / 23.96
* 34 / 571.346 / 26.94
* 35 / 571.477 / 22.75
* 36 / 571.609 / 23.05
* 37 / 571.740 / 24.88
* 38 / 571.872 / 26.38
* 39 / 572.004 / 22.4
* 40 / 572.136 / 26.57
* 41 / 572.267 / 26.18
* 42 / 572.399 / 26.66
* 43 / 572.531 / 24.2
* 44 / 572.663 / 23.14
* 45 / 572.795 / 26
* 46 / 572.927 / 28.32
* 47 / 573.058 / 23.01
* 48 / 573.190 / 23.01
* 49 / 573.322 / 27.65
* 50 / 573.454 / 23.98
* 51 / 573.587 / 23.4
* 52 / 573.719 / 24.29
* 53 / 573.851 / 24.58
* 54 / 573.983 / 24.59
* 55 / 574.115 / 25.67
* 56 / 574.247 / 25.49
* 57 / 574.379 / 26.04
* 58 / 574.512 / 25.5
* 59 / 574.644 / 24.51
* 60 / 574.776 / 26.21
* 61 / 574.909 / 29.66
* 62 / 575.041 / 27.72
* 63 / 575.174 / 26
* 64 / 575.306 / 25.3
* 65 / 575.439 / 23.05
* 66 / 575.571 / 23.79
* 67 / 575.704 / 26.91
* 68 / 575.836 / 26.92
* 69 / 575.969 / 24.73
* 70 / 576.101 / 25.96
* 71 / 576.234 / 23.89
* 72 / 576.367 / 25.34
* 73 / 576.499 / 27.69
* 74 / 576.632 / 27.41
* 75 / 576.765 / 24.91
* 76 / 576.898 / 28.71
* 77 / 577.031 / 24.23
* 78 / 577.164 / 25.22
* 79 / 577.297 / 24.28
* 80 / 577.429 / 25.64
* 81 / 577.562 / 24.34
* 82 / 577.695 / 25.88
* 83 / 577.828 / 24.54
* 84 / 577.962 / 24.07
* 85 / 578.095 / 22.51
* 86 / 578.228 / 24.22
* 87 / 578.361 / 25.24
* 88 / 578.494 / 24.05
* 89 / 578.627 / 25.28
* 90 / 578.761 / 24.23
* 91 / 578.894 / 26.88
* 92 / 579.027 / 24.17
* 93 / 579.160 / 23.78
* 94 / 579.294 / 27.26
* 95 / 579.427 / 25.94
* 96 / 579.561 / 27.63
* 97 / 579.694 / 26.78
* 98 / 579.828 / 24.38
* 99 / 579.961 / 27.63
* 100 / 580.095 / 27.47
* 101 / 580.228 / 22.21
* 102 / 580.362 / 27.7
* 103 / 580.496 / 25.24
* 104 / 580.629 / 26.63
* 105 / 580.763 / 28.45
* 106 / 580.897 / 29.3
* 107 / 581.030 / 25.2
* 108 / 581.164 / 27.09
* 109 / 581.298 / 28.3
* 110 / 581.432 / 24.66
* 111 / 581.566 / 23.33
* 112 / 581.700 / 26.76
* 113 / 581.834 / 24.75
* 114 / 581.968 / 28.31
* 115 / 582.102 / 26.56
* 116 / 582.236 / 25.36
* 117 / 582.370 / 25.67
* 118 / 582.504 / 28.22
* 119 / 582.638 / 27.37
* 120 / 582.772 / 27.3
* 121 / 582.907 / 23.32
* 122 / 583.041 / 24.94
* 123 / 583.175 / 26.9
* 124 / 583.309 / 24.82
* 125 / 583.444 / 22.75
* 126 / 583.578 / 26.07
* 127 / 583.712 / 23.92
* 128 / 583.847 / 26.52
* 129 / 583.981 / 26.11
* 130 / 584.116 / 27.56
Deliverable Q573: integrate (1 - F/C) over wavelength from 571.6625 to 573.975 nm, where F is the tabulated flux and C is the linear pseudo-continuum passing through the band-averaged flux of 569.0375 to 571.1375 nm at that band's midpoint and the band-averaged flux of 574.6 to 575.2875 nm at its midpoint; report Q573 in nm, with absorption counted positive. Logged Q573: 0.08 nm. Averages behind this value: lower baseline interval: 24.6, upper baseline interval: 26.8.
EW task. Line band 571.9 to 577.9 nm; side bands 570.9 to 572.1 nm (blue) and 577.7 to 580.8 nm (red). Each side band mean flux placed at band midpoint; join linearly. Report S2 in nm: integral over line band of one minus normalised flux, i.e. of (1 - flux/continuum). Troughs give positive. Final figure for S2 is -0.18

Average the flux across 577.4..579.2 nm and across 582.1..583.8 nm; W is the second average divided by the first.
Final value 1.0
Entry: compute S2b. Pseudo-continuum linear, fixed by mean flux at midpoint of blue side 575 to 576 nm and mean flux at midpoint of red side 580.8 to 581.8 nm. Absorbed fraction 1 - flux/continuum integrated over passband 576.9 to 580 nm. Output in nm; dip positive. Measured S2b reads 0.09 nm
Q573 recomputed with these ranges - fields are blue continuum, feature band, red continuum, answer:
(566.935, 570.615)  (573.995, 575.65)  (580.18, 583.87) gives -0.028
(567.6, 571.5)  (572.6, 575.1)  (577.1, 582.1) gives -0.034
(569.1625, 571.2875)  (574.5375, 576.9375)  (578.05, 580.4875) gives -0.091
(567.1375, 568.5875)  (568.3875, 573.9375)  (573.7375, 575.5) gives 0.089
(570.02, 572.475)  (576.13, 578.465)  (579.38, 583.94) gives 0.030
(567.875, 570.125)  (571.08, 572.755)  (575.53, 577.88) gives 0.019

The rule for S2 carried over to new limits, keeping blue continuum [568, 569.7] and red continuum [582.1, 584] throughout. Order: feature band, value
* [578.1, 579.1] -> 0.02 nm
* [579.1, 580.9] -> -0.07 nm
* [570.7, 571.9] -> 0.02 nm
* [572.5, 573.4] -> -0.01 nm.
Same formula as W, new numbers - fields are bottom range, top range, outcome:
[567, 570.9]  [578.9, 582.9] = 1.06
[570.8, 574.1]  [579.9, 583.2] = 1.07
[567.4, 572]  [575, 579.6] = 1.03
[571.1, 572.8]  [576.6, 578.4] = 1.01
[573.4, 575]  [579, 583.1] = 1.03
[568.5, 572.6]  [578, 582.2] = 1.05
